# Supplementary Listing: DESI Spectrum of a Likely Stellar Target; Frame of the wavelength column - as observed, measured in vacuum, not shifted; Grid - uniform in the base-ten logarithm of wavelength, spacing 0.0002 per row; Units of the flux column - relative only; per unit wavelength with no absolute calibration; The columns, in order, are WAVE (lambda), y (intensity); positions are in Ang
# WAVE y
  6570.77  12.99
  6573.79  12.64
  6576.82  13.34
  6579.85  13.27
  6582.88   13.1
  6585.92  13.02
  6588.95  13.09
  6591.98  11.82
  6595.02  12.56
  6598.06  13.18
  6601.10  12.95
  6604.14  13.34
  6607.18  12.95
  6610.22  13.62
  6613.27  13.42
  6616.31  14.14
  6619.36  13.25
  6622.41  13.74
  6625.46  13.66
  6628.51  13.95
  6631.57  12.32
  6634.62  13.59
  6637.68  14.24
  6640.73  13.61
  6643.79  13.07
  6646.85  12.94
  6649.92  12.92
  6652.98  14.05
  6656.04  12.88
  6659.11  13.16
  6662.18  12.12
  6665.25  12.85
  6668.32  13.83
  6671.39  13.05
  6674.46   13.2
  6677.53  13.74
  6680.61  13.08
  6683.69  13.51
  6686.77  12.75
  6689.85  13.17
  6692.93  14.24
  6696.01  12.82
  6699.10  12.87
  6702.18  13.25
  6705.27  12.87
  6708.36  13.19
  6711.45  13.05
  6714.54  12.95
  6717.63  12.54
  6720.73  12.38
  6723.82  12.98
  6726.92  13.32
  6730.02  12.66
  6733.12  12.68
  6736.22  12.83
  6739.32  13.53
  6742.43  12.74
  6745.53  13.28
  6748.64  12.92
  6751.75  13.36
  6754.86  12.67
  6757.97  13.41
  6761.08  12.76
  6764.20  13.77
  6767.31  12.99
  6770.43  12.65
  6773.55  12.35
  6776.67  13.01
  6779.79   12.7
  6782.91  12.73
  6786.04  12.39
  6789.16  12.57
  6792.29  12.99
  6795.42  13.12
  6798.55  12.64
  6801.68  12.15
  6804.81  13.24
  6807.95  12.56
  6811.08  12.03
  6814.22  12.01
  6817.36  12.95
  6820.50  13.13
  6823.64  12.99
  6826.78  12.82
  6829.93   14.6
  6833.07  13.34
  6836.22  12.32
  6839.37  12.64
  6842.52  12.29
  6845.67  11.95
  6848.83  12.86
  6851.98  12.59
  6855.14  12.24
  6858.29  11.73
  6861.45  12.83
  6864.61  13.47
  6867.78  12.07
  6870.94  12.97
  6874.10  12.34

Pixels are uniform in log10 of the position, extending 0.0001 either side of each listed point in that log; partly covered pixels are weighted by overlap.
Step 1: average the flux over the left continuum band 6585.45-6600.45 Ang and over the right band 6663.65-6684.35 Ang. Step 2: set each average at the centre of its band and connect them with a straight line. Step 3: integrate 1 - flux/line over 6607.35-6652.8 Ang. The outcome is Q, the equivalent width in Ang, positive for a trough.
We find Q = -1.6 Ang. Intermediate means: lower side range 12.7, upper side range 13.3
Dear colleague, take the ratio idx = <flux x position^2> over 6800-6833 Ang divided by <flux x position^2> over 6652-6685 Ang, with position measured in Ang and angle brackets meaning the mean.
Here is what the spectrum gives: 1.02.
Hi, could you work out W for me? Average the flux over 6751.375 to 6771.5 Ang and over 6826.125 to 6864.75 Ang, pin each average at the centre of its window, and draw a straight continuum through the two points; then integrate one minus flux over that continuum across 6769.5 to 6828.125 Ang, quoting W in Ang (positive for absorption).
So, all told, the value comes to 1.06 Ang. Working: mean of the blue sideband 13.1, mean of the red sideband 12.7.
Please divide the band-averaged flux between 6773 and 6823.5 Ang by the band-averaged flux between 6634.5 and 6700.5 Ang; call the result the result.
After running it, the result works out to 1.0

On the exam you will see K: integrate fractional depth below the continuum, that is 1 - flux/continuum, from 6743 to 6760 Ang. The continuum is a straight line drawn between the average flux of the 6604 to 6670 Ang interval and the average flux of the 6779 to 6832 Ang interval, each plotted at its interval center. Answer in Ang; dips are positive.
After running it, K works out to -0.1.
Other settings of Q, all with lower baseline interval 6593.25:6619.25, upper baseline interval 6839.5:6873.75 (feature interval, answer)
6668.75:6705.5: -0.65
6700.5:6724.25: 0.07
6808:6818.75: 0.24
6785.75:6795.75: -0.06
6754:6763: -0.14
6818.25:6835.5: -0.98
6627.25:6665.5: -0.23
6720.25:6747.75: -0.18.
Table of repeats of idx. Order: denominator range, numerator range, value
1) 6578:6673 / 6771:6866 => 1.02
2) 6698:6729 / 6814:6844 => 1.04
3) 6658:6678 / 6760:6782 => 1.01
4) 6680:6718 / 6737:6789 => 1.01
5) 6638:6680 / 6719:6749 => 1.00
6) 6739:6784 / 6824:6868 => 1.00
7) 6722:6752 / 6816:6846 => 1.02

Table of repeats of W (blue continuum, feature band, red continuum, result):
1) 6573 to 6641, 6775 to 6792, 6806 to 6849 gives 0.20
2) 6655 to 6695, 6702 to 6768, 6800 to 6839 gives 0.24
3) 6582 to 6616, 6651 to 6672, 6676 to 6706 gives 0.07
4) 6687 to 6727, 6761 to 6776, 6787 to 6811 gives -0.13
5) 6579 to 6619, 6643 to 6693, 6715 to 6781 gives -0.58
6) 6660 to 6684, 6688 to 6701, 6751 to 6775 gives -0.15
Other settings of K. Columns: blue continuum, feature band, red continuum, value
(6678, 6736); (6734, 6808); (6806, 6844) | 0.1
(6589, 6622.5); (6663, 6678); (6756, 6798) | -0.2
